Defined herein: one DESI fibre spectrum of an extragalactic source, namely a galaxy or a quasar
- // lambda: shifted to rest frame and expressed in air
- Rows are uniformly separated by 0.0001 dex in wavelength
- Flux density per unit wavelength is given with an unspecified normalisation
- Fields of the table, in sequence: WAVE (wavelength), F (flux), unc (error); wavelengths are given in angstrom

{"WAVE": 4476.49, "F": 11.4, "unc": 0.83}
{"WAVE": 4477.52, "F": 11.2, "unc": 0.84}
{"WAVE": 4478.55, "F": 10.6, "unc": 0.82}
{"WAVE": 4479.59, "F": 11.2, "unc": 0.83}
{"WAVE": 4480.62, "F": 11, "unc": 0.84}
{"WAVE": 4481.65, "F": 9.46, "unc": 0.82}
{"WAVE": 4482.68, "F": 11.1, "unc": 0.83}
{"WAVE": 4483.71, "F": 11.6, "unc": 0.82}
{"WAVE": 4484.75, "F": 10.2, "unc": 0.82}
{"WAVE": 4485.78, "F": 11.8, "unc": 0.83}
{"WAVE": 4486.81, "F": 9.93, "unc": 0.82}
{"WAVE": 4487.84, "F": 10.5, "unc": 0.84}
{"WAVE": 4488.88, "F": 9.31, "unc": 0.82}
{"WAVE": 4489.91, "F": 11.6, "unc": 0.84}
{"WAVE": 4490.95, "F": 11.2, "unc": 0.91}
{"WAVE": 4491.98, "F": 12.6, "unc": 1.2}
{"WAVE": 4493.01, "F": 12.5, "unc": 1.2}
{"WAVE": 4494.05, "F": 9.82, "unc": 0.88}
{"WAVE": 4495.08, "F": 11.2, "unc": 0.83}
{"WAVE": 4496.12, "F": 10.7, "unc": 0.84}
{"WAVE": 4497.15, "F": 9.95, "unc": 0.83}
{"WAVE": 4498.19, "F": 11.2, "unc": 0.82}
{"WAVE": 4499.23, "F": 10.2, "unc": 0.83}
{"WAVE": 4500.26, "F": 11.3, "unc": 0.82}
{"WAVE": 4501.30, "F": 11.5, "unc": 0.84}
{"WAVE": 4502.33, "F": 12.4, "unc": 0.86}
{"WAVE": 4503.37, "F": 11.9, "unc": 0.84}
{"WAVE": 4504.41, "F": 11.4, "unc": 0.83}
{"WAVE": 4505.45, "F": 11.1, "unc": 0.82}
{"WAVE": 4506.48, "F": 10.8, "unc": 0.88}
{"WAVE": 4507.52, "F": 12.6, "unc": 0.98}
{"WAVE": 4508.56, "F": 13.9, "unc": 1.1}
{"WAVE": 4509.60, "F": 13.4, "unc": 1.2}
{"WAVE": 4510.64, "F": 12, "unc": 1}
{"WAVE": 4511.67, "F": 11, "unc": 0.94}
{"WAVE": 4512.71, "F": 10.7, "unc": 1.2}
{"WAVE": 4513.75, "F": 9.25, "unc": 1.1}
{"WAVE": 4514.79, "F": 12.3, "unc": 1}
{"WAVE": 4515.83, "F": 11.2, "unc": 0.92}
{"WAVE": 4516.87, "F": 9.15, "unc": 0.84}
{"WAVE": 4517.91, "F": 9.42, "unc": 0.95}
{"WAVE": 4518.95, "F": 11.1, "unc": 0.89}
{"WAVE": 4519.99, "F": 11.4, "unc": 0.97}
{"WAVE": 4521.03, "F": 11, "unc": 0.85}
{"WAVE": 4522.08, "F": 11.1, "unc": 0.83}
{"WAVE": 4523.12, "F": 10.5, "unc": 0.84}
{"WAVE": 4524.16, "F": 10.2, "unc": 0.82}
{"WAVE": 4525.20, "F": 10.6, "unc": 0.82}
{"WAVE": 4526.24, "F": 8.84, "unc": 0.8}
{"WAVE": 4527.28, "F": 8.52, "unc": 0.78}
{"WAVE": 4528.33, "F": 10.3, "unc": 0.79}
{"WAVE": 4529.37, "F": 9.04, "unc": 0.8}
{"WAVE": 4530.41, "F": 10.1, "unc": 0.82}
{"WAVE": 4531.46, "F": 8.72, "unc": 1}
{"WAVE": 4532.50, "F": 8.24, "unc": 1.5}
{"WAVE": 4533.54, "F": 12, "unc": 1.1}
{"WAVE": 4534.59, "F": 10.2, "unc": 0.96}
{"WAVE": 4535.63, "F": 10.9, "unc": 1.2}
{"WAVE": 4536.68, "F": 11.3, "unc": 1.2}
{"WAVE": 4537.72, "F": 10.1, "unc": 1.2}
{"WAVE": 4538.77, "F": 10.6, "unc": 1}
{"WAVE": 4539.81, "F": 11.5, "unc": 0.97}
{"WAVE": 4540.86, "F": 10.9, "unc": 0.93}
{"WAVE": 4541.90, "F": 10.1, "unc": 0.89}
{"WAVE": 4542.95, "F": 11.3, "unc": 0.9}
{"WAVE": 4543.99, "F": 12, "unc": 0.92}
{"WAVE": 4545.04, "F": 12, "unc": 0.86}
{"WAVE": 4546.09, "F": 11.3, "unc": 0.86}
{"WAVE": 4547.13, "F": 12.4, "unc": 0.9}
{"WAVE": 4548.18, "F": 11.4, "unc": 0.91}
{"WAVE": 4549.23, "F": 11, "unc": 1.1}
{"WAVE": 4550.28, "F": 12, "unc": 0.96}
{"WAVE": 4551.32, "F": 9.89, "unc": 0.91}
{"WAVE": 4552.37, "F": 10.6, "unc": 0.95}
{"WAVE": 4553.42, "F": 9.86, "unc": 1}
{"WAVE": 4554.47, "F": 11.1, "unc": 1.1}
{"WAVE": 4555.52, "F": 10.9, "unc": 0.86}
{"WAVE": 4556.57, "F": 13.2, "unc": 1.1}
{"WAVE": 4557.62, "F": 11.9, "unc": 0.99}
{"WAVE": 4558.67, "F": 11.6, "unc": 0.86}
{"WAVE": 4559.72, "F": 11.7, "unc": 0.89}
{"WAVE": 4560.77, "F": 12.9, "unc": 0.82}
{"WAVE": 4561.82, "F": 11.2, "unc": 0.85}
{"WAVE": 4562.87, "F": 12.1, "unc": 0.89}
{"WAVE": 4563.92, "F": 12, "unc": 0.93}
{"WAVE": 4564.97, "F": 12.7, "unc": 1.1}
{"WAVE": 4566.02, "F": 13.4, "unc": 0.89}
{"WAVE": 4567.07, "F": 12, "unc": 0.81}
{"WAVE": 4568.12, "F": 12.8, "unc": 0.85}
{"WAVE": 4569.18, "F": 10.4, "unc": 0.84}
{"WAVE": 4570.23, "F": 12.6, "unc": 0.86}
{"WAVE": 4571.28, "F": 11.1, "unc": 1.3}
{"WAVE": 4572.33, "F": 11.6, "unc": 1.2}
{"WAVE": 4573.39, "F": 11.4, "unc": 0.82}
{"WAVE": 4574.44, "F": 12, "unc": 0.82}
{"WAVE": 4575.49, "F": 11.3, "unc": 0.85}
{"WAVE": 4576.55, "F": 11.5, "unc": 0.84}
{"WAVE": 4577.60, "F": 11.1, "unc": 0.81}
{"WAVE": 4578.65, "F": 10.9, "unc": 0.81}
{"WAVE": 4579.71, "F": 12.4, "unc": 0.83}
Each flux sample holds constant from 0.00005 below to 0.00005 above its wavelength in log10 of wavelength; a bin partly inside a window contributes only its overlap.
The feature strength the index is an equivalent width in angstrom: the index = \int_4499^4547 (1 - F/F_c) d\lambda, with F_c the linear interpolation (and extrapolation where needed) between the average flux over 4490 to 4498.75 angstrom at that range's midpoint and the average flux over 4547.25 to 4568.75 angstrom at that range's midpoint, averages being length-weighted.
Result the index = 2.2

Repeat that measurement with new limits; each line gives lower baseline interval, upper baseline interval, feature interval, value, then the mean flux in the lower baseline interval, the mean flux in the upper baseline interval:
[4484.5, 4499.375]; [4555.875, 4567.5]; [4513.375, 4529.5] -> 1.6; 10.9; 12.2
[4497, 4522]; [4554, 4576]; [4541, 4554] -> 0.6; 11.3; 11.9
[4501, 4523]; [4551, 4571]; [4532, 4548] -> 0.8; 11.3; 11.7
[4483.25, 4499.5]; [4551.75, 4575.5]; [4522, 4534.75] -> 1.7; 10.9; 11.8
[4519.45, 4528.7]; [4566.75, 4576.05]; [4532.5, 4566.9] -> -1.1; 10.3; 11.7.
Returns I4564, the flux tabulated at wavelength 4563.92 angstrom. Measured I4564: 12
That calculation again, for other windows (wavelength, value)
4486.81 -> 9.93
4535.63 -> 10.9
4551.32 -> 9.89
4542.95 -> 11.3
